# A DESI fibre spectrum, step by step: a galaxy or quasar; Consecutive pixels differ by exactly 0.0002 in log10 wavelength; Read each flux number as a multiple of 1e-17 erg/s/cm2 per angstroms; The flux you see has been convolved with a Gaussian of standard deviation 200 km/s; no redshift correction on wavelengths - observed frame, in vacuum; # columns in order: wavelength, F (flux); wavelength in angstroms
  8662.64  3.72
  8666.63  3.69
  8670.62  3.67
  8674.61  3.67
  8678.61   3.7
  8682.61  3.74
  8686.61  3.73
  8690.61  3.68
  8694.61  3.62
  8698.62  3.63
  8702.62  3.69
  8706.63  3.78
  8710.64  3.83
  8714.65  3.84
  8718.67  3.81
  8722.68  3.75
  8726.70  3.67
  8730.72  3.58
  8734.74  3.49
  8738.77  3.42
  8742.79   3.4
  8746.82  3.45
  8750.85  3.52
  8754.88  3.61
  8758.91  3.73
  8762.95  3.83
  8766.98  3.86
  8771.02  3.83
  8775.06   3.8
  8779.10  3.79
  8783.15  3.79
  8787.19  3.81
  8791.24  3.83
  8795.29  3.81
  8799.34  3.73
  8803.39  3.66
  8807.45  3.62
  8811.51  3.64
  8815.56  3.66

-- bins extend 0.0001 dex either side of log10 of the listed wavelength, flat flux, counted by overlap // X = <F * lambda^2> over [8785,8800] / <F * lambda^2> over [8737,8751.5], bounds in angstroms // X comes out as 1.12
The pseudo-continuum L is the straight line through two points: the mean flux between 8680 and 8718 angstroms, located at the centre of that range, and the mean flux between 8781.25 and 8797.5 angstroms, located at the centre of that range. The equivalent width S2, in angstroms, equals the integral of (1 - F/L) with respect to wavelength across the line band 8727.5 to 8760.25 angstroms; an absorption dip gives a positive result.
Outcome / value 2.1 angstroms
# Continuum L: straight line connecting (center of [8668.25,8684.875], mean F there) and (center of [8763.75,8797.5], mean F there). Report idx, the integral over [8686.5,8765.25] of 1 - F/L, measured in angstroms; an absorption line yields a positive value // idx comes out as 2.10 angstroms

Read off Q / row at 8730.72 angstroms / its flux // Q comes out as 3.58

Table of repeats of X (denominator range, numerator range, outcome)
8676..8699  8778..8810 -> 1.04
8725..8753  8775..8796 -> 1.10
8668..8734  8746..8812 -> 1.02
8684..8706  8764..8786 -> 1.06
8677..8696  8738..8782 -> 1.01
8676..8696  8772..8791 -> 1.05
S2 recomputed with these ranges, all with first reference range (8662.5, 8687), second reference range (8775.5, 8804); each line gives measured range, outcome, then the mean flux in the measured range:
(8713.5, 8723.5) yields -0.19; 3.8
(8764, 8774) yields -0.19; 3.84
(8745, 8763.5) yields 0.70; 3.61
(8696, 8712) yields -0.02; 3.72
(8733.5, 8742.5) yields 0.73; 3.44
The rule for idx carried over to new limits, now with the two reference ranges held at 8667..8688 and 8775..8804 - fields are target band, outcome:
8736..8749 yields 1.1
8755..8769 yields -0.1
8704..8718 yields -0.3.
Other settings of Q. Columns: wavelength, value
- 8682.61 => 3.74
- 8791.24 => 3.83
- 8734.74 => 3.49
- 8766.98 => 3.86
